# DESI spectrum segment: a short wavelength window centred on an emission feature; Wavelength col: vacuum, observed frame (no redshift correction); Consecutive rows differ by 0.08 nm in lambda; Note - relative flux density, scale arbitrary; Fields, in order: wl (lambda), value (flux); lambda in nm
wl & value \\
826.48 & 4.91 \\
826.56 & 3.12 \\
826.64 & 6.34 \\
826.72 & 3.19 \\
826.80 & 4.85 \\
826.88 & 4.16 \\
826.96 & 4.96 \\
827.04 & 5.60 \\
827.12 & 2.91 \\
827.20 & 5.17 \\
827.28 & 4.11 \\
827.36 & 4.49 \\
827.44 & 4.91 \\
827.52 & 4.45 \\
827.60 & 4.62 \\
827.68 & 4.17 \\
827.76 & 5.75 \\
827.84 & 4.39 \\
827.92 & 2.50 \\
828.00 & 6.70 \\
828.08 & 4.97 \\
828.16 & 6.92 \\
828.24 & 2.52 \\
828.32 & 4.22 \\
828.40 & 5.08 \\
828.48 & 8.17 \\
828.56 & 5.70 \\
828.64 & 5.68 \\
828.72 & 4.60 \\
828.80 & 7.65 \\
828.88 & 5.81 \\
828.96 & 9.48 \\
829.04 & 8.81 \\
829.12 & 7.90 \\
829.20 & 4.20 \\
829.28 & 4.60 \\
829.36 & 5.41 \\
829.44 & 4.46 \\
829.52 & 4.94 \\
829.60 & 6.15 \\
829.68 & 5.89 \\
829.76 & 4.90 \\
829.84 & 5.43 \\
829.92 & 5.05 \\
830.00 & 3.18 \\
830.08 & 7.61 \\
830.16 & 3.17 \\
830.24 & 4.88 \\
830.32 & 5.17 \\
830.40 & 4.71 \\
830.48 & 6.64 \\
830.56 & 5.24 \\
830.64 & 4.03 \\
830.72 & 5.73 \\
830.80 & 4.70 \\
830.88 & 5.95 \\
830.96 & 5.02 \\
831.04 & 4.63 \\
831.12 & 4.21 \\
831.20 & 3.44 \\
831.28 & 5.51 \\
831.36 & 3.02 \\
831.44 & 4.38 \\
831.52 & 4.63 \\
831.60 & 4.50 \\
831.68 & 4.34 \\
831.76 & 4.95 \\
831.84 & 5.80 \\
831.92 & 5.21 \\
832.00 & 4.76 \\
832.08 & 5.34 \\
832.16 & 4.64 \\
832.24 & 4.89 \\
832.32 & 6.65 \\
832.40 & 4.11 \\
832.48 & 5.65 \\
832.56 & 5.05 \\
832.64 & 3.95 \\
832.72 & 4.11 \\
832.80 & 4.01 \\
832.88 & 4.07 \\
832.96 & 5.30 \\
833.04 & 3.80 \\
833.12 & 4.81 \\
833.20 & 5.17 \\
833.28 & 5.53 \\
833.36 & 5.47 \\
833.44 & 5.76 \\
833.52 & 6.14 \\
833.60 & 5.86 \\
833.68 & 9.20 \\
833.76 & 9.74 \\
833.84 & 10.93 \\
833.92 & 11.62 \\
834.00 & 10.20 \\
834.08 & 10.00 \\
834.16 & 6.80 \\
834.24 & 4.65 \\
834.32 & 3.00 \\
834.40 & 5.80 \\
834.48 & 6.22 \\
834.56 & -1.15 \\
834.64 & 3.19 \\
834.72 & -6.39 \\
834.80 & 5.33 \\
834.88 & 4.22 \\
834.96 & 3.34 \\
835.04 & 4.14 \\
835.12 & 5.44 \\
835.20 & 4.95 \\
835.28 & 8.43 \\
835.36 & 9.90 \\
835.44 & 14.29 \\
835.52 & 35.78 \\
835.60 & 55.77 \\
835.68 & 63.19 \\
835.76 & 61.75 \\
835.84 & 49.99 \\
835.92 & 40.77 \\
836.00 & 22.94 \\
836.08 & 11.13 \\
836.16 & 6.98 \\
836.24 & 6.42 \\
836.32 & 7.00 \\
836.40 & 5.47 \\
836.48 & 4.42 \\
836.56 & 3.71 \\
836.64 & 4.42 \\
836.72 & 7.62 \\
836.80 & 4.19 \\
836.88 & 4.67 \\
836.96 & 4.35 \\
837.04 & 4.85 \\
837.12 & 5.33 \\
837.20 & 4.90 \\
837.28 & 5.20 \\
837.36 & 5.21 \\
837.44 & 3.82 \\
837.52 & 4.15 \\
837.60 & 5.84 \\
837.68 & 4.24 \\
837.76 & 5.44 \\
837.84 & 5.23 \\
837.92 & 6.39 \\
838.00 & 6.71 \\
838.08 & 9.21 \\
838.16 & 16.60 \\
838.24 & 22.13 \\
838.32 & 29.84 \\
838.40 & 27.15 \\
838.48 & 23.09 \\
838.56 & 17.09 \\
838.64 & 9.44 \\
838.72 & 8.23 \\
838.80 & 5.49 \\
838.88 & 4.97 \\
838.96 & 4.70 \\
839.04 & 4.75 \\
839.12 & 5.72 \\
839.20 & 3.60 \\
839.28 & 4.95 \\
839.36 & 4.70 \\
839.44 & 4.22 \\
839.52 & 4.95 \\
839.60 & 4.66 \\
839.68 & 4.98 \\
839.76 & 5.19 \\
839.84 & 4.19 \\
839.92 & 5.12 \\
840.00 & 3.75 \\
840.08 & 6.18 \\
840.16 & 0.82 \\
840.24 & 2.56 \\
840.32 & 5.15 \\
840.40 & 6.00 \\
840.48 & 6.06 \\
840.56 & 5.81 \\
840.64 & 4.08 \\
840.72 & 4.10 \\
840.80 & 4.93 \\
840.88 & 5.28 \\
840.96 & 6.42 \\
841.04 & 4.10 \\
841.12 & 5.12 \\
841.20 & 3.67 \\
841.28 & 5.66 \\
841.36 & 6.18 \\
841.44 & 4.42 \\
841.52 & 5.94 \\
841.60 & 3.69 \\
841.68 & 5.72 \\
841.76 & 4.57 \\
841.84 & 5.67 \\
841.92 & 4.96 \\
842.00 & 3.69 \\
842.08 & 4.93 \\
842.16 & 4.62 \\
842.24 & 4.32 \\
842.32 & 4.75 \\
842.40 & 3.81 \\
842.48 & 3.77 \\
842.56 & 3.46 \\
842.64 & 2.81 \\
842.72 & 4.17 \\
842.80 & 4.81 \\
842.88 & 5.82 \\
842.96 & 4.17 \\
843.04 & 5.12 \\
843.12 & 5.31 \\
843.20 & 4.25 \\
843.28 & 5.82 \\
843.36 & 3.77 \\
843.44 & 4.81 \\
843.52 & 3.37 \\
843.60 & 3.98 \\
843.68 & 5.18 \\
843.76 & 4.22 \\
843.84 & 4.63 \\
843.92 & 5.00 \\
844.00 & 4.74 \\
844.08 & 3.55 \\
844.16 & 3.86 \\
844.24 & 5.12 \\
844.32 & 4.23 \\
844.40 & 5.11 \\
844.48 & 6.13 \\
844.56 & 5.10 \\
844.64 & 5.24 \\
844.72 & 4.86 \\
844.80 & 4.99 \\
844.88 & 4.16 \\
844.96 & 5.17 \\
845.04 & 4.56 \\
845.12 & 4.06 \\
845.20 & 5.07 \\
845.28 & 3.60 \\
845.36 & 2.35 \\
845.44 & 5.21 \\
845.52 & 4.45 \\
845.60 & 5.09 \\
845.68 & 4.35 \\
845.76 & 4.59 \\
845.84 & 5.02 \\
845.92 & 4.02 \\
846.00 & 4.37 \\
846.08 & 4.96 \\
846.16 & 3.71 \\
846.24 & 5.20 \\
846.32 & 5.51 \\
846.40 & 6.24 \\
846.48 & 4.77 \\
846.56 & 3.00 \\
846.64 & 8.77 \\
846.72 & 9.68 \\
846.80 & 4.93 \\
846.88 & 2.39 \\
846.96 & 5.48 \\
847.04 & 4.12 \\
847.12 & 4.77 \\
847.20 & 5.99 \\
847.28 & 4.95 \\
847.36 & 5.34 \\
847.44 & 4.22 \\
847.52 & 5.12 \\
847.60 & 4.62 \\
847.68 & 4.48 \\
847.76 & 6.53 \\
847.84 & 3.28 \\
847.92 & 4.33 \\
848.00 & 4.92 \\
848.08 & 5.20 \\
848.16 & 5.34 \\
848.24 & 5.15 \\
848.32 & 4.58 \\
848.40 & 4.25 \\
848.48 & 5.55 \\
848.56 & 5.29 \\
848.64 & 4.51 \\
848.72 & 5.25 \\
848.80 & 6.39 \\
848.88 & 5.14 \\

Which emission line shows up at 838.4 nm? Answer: [N II] 6583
